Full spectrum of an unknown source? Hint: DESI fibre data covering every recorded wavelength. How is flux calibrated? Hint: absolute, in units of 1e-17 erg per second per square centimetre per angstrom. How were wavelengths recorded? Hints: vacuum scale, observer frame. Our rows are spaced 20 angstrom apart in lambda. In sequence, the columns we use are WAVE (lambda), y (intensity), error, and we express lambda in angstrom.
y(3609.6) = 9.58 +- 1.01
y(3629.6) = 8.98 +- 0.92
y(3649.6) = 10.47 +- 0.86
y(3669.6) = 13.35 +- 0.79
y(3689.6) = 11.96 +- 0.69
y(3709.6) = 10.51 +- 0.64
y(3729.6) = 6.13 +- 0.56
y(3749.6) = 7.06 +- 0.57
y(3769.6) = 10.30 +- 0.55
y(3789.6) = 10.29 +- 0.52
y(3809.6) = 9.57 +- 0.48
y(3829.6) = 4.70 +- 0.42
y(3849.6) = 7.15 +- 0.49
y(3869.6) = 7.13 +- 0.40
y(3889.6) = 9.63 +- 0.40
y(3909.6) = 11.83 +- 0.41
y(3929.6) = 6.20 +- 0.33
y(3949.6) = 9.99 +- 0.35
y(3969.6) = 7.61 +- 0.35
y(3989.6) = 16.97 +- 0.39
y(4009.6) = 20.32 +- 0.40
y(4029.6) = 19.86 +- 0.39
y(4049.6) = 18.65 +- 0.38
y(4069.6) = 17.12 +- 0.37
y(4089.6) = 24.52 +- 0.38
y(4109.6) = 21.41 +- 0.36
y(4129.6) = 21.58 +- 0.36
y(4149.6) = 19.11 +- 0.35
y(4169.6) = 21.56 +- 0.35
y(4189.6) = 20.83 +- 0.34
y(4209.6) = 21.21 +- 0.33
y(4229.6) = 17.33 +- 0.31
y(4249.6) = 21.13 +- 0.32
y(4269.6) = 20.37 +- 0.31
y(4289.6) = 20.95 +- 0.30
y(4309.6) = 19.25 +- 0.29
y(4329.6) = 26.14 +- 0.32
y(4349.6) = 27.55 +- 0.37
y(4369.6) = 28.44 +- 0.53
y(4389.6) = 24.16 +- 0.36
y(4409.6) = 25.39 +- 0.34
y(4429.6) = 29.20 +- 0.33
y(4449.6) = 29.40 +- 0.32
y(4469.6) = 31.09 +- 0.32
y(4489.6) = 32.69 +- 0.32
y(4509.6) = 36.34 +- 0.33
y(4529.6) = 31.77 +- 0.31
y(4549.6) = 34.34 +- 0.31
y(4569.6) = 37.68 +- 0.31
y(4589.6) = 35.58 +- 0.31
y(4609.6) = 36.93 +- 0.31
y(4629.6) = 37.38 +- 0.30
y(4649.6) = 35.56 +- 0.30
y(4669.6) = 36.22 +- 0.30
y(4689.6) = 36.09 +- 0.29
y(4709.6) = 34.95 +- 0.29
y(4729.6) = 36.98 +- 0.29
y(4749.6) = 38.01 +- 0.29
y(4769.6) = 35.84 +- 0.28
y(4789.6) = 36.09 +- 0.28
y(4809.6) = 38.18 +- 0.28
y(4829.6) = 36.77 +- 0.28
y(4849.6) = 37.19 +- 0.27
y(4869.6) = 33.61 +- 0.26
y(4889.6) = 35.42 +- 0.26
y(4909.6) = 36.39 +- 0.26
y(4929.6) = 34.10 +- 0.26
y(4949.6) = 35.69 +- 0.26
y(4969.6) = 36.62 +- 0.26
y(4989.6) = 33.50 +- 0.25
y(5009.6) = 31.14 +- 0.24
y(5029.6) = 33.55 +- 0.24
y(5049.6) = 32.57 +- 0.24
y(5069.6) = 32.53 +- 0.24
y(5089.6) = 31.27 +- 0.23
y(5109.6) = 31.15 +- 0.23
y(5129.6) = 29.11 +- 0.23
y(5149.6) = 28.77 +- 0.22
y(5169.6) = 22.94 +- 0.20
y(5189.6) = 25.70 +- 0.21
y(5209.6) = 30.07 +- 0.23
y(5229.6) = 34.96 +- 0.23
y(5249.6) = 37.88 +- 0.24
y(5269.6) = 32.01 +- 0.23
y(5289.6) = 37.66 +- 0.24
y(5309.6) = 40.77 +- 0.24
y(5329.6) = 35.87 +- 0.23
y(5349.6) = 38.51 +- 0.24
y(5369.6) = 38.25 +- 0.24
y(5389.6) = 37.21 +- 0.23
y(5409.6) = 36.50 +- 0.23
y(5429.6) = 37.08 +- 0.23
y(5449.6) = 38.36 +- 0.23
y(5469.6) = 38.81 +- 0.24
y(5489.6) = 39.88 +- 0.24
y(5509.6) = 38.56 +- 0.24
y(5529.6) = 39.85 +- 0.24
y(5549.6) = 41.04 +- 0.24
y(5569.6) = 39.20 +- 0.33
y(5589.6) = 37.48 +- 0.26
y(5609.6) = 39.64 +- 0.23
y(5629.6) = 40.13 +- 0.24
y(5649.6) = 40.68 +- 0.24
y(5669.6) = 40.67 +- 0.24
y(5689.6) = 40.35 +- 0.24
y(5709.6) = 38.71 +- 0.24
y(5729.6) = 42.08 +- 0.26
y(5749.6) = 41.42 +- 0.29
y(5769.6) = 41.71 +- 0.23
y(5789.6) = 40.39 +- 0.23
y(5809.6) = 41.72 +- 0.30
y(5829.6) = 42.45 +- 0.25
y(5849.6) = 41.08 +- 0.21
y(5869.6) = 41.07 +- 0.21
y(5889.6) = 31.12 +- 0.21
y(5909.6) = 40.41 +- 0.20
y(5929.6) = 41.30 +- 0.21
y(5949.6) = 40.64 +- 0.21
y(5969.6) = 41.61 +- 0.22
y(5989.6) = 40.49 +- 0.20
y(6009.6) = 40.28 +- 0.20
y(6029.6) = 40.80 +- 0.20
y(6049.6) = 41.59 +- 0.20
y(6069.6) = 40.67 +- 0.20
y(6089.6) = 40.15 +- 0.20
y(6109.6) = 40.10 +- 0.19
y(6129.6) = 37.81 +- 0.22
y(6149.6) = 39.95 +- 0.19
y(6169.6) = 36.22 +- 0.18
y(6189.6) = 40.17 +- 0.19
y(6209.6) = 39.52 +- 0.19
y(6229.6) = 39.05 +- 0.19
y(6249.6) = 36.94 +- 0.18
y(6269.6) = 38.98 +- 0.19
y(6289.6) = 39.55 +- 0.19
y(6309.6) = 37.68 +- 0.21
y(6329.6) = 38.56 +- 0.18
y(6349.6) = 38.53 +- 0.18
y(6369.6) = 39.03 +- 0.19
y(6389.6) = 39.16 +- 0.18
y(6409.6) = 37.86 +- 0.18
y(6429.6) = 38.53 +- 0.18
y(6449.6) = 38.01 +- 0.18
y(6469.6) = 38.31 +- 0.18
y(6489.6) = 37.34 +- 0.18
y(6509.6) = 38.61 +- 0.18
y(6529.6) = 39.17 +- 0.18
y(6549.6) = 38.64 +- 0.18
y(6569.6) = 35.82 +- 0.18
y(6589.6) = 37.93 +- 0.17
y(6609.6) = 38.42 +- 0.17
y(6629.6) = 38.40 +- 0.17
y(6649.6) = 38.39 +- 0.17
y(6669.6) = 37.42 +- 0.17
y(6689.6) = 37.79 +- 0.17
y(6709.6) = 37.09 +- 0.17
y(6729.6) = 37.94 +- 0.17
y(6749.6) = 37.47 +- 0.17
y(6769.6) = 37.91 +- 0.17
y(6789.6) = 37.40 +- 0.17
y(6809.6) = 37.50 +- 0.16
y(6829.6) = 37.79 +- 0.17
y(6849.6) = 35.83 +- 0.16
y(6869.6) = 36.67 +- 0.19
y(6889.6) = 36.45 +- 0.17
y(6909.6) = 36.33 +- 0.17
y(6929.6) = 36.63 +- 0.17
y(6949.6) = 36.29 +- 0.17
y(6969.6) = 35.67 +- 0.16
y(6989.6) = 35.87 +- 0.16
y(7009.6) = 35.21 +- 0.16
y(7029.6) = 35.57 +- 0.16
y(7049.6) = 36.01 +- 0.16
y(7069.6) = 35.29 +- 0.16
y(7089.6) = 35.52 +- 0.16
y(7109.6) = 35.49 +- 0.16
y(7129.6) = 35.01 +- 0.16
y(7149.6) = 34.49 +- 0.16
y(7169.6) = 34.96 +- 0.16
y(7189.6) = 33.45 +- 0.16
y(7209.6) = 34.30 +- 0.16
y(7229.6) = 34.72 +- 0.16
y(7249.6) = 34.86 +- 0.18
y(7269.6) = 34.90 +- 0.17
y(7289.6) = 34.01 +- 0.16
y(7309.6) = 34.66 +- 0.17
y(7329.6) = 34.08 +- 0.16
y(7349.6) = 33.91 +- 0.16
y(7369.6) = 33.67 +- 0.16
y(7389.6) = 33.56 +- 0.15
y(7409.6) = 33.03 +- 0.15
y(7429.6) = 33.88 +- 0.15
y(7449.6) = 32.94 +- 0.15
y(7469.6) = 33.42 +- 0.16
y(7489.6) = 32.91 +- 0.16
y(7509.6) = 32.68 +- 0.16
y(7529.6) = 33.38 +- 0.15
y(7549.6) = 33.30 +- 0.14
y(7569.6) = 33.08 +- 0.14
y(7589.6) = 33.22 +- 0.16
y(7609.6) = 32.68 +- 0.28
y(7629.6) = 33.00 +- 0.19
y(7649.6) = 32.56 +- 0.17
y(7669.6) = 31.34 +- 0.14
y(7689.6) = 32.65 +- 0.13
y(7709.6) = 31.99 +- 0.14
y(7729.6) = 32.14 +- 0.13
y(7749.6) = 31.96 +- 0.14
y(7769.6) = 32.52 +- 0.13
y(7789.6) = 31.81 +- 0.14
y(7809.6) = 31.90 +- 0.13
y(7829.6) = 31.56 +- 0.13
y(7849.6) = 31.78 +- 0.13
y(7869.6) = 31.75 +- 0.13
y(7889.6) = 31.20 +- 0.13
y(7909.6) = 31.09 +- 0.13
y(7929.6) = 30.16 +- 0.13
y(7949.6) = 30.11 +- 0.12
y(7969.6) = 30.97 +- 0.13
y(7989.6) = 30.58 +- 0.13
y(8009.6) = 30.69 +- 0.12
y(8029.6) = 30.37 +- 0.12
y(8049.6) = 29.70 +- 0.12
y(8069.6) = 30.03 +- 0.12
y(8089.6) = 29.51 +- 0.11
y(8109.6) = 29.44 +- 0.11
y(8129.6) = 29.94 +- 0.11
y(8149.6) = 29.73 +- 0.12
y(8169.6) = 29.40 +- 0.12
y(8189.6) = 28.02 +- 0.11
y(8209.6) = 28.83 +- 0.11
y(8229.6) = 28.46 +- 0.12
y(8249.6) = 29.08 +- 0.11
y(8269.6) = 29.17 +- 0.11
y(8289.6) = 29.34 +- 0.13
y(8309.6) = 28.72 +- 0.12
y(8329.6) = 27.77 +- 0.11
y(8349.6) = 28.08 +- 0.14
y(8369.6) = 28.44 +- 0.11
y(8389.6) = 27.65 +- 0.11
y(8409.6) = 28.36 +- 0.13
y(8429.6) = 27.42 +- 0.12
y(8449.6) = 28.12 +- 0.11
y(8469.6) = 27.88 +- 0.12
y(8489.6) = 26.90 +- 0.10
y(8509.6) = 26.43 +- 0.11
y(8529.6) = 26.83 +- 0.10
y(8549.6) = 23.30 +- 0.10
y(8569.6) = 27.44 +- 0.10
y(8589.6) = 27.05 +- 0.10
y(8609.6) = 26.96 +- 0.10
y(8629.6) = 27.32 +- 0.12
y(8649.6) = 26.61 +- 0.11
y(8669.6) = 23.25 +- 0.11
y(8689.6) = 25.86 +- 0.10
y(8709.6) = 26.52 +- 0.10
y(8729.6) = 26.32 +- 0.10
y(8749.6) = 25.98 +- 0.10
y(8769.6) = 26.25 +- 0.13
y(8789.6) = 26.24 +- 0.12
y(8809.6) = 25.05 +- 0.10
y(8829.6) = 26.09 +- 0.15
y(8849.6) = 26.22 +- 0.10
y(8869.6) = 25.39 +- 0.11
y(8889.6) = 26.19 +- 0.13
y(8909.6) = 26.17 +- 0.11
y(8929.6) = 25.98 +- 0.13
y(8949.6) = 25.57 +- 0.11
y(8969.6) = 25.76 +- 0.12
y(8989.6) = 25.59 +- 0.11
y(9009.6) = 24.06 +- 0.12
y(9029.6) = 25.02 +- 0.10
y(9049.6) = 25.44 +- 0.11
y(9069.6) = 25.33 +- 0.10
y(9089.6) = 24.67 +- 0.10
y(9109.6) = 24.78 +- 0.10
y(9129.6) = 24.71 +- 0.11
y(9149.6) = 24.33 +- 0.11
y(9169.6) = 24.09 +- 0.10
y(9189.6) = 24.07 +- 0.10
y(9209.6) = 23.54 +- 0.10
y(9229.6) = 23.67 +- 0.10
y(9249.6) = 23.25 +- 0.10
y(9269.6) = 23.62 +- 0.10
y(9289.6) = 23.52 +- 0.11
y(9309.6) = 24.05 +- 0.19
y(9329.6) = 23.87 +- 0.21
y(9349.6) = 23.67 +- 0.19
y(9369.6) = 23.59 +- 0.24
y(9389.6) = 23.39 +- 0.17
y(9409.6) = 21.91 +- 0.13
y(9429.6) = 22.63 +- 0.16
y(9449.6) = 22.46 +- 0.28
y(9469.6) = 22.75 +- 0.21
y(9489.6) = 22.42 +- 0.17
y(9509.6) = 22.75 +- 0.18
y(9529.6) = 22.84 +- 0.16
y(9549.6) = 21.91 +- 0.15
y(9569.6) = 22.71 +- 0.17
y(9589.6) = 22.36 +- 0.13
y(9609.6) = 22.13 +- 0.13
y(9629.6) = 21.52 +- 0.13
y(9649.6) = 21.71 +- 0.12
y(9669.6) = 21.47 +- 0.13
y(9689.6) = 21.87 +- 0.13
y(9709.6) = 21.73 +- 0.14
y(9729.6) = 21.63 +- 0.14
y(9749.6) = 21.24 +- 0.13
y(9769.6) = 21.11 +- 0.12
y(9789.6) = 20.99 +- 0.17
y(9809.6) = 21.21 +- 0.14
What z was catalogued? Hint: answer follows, 0.00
